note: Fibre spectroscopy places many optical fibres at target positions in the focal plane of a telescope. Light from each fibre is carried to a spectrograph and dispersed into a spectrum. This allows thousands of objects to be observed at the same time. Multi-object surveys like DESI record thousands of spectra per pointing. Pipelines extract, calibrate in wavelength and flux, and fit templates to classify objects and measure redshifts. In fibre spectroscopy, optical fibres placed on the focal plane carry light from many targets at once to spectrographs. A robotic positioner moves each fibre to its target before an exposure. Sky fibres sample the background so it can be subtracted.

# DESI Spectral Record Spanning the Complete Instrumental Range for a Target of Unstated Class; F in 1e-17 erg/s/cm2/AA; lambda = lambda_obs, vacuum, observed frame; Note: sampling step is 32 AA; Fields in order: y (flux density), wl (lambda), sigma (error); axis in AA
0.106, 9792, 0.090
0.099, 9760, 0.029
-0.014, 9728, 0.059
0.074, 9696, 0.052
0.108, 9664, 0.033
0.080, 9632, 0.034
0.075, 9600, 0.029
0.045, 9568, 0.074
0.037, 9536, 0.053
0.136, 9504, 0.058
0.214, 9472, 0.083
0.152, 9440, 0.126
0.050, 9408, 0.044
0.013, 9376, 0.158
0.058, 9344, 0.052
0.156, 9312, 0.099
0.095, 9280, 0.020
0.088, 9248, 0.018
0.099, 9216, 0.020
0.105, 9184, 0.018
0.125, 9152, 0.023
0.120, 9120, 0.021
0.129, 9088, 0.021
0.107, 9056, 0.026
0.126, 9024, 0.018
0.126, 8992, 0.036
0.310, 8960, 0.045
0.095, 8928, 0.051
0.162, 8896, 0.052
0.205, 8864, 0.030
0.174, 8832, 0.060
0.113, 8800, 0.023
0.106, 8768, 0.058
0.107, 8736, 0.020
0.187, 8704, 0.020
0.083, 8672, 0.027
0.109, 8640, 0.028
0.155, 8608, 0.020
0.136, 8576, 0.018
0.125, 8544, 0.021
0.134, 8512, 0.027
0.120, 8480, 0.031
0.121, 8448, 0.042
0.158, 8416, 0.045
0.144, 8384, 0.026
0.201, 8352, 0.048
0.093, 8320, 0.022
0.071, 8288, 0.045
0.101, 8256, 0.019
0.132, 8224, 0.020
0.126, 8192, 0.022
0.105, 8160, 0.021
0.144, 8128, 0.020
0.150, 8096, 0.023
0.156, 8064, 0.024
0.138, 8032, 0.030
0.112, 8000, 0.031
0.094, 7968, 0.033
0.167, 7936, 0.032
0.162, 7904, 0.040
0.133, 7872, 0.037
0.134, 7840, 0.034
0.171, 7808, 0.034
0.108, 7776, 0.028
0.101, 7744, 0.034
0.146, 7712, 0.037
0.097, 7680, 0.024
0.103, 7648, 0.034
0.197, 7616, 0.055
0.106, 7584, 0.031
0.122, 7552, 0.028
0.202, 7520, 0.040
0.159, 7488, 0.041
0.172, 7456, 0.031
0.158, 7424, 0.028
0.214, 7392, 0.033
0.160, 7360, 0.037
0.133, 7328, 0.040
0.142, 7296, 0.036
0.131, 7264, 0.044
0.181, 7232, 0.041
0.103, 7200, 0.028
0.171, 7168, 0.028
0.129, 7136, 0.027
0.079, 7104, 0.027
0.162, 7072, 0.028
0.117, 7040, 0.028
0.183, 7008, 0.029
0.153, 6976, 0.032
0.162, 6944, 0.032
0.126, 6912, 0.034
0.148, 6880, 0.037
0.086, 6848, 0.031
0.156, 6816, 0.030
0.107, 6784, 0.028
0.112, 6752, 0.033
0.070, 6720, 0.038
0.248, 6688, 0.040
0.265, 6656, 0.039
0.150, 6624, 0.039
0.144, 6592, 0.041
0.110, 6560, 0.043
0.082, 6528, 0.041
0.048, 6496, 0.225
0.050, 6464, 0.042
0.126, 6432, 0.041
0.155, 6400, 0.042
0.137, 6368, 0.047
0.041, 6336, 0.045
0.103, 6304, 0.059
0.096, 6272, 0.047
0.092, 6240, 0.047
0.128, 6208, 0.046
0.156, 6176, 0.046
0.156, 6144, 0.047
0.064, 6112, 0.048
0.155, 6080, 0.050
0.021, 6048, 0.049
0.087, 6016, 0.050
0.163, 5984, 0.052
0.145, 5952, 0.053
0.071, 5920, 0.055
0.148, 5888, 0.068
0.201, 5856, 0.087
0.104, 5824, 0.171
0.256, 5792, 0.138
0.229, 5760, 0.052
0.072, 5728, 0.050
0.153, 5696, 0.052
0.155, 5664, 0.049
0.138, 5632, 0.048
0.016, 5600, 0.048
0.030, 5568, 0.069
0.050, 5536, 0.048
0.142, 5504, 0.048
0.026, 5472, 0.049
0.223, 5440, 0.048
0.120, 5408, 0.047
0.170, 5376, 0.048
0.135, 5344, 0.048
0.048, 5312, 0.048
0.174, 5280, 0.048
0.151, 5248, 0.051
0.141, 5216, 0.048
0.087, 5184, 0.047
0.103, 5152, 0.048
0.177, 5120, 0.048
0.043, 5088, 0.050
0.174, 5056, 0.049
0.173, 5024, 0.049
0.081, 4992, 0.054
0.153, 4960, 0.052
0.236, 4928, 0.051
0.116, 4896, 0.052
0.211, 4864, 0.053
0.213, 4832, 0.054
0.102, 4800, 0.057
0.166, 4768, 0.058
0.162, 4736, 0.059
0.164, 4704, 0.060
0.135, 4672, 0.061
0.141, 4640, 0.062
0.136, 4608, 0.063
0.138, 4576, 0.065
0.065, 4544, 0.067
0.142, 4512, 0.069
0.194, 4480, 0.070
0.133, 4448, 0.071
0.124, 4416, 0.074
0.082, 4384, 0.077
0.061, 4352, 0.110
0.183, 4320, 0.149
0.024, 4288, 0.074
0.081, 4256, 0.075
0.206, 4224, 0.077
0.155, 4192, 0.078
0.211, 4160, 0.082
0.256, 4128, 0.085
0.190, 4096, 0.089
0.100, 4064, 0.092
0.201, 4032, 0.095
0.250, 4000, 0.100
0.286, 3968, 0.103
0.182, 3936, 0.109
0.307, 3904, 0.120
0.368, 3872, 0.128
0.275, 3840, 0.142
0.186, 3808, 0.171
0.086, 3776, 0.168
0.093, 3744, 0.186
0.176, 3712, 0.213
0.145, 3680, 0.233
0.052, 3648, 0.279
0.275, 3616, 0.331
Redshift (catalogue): 0.79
